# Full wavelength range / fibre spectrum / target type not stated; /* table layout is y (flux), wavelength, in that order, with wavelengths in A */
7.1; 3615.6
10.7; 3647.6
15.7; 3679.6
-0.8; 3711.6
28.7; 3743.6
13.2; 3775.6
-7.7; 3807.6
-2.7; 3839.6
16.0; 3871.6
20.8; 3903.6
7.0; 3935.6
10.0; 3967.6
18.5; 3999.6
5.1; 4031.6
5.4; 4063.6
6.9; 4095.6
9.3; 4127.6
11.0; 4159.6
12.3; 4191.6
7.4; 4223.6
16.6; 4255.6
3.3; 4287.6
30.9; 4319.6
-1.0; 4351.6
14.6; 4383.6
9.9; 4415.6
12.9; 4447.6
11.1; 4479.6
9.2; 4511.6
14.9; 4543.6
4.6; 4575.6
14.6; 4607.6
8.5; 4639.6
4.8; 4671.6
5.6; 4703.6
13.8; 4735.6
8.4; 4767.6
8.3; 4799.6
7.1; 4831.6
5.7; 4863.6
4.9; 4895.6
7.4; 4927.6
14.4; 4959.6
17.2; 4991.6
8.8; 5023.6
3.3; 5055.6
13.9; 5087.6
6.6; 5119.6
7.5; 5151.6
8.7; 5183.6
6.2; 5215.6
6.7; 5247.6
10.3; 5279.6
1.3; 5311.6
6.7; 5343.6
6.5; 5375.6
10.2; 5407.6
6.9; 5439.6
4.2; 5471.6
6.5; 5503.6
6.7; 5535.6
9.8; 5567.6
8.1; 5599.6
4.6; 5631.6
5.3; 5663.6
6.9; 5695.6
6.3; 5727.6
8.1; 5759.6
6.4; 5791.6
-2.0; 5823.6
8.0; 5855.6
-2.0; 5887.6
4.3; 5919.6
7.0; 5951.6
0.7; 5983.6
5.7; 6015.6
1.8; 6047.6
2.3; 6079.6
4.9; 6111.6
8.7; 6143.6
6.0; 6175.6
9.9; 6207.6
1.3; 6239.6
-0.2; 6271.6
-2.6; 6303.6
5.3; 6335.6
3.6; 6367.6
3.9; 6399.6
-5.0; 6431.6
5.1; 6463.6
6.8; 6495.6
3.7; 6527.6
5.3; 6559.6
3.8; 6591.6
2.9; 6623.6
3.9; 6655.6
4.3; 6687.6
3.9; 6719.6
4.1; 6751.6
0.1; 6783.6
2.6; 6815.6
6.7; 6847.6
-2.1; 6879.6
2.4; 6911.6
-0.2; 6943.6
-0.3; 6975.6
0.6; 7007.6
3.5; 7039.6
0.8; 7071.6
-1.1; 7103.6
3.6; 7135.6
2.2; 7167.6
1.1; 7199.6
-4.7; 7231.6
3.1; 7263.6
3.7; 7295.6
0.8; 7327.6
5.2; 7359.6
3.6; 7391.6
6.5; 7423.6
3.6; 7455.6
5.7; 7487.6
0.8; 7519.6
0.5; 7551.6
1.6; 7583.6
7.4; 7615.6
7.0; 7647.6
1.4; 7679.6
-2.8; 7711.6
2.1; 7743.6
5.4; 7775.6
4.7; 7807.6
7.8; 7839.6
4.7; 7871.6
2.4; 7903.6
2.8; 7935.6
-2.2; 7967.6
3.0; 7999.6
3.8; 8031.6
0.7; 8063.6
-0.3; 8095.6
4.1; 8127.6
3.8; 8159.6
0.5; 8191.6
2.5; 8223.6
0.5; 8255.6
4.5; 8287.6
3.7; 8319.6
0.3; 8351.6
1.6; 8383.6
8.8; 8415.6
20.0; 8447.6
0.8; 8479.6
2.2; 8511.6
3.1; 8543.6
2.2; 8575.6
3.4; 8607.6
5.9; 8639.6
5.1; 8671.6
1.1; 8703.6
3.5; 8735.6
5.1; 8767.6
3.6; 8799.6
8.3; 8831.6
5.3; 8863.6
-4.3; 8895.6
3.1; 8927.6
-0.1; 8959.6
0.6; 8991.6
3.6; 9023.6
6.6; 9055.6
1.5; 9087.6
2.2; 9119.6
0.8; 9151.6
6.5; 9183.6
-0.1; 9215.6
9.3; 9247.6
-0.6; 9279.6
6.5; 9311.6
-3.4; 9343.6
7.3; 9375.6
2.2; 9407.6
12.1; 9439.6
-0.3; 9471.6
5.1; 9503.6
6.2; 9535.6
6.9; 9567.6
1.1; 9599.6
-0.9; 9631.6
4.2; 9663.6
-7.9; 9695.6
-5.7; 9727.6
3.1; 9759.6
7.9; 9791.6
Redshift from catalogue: 1.26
